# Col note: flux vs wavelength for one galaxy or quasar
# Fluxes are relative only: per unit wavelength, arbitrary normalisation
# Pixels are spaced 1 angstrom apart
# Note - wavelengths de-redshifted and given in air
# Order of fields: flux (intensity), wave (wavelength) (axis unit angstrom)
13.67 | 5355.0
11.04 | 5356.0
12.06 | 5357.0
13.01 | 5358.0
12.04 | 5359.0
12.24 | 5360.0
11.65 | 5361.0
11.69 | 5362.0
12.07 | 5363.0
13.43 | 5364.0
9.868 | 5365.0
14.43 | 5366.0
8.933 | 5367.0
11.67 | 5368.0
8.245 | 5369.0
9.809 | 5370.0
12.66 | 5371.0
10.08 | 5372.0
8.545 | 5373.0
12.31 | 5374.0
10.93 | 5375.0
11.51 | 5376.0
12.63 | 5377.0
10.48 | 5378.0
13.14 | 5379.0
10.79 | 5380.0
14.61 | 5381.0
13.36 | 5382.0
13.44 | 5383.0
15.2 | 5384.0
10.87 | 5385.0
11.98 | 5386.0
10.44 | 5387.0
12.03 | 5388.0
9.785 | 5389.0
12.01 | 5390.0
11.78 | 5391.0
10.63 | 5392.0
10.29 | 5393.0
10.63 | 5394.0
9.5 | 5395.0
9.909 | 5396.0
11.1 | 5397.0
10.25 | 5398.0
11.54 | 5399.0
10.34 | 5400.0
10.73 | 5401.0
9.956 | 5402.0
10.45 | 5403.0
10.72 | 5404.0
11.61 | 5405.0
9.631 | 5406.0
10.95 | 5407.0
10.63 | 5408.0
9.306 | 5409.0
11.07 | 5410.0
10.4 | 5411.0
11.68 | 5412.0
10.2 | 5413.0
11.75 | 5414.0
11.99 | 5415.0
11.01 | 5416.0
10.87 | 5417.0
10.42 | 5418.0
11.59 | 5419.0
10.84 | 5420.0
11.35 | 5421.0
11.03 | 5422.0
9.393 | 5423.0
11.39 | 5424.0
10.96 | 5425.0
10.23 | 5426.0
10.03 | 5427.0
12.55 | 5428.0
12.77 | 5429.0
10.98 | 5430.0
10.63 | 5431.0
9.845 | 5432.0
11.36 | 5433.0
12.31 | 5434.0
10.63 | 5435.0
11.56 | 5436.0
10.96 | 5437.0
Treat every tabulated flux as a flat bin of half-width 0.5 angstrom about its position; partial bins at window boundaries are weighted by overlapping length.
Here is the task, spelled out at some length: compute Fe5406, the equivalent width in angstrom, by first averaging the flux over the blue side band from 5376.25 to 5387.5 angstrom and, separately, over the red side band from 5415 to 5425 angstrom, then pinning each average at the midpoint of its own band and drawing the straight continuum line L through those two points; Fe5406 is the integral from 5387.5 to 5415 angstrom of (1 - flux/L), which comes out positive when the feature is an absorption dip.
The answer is 2.2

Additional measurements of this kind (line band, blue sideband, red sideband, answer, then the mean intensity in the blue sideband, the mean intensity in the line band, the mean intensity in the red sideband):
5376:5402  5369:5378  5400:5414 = -1.74 angstrom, 10.9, 11.5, 10.6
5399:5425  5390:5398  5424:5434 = 0.21 angstrom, 10.6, 10.8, 11.1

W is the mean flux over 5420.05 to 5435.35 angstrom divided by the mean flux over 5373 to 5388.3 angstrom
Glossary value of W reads 0.9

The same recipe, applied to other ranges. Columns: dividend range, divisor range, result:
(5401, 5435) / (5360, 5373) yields 0.98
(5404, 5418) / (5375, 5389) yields 0.89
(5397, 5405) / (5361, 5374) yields 0.97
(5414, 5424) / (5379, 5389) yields 0.89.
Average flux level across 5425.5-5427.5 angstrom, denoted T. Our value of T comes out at 10.1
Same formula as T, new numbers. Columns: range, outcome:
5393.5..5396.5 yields 10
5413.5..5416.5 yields 11.6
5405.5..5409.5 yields 10.1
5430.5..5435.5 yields 11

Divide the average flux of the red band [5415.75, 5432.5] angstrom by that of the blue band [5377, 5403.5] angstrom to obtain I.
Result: 0.96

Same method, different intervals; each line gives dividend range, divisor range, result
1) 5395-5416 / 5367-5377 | 1.00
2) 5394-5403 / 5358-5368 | 0.88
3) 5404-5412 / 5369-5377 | 0.98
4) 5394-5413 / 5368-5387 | 0.90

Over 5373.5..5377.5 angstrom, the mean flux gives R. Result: 11.8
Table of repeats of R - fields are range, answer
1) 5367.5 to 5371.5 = 10.6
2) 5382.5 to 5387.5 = 12.4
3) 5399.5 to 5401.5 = 10.5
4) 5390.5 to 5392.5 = 11.2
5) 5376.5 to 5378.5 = 11.6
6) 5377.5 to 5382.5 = 12.5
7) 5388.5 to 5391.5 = 11.2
